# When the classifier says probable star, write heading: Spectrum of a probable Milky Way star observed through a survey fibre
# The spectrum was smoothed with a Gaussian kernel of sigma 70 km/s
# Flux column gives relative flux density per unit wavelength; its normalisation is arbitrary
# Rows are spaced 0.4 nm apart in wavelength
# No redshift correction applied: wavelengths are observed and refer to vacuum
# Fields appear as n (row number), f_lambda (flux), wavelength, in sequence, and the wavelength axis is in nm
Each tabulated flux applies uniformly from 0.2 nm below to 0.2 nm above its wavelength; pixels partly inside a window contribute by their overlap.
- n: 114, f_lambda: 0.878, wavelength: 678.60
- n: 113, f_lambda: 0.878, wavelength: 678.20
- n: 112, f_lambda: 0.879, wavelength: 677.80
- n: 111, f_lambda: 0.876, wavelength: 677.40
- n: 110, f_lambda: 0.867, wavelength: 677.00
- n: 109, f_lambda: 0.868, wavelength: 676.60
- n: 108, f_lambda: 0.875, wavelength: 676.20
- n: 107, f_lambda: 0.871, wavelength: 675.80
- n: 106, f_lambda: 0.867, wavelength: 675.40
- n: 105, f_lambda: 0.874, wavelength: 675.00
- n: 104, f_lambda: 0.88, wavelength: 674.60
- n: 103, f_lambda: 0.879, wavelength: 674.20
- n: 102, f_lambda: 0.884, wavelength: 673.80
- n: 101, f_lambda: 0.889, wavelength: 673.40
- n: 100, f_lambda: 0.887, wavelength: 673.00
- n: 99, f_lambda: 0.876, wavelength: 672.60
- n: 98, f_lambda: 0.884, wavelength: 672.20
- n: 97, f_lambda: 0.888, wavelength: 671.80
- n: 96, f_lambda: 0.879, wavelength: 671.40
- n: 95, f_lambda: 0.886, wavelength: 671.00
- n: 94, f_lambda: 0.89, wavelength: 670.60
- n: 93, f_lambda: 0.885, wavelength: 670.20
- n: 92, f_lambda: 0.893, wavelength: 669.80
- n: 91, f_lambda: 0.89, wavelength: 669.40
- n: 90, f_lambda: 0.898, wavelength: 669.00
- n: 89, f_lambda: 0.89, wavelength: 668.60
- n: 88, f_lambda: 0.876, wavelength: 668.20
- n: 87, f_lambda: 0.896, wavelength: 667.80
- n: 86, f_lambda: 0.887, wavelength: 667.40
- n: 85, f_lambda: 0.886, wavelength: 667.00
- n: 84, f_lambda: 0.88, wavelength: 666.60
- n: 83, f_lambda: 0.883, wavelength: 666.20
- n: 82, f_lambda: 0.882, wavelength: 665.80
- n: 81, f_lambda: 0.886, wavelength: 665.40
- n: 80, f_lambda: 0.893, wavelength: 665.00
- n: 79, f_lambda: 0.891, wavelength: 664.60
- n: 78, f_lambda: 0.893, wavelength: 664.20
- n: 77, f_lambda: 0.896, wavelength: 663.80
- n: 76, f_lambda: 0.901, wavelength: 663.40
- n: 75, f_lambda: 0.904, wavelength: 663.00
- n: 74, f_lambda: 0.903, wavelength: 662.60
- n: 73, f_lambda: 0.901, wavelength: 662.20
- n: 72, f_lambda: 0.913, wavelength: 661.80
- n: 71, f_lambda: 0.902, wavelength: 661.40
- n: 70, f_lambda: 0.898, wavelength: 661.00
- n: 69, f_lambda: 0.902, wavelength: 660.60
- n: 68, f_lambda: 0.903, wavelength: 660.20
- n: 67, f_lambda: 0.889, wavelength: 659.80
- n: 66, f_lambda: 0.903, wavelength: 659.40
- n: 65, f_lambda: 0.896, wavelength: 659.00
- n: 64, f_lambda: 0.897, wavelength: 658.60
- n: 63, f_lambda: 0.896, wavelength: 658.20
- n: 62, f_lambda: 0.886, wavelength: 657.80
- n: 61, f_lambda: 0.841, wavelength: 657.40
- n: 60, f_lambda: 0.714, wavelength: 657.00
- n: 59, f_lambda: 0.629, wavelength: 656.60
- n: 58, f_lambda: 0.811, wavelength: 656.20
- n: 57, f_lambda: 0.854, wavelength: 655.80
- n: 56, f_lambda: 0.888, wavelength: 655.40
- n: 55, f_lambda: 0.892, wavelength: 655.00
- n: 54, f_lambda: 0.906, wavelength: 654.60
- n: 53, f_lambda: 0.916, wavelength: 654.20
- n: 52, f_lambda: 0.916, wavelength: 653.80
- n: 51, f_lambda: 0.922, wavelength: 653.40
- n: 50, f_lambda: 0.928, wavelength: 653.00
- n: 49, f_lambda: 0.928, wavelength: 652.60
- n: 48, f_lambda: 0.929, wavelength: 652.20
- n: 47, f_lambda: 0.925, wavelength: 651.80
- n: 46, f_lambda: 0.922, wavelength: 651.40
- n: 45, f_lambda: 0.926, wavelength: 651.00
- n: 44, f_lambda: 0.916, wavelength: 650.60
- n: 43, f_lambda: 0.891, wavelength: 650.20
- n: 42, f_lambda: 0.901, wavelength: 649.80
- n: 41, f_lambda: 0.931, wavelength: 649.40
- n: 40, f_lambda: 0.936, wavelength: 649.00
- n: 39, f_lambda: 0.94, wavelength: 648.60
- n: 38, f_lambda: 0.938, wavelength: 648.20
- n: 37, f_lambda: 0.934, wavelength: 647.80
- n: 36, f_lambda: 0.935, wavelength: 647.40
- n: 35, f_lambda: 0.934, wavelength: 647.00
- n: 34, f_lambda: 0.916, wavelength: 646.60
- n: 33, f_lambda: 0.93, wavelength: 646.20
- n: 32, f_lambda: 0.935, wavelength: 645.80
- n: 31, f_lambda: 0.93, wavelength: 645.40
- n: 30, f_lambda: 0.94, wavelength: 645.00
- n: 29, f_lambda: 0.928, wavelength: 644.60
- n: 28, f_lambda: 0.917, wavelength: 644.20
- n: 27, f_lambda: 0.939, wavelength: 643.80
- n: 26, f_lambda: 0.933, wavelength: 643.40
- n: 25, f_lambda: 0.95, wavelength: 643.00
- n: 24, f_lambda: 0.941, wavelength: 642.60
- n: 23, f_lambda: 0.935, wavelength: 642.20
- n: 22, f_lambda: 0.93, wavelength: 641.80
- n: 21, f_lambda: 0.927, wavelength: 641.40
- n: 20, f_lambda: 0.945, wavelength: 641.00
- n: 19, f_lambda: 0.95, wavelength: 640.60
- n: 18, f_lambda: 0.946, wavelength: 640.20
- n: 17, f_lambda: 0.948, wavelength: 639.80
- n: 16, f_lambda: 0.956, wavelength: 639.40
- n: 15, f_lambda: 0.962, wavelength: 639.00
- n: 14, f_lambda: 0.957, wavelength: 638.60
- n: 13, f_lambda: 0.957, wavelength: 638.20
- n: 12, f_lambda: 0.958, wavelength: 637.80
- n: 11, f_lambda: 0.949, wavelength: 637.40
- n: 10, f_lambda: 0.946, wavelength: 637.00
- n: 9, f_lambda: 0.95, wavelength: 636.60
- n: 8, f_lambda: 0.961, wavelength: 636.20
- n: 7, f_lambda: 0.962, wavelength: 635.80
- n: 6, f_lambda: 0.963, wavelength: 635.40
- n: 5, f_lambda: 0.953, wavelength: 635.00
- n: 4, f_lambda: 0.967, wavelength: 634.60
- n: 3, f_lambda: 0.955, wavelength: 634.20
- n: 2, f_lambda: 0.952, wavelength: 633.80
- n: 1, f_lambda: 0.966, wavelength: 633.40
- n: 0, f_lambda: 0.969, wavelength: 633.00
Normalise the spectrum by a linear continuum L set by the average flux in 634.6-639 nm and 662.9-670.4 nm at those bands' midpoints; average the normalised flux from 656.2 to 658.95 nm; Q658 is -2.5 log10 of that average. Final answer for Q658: 0.119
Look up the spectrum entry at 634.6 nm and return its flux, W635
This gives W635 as 0.967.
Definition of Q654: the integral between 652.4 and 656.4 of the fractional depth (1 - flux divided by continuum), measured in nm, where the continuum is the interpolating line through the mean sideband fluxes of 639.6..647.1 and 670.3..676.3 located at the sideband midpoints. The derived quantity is 0.08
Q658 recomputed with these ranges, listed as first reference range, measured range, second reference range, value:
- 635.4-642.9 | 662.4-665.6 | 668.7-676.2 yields 0.00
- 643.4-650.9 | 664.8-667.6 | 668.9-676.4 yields 0.01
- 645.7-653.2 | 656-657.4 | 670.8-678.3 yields 0.23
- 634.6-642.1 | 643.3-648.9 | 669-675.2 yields 0.00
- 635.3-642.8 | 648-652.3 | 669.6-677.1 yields 0.00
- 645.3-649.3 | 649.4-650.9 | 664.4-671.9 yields 0.02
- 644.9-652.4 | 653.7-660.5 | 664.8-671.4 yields 0.06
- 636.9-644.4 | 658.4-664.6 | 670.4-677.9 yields 0.00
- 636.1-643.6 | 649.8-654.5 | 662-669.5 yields 0.00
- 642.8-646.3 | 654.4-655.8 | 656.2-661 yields -0.02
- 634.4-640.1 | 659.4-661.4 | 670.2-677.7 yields 0.01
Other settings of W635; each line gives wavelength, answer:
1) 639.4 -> 0.956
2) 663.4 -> 0.901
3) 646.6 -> 0.916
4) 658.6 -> 0.897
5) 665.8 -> 0.882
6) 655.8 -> 0.854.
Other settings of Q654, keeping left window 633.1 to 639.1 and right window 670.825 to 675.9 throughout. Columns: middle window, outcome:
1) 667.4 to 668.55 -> 0.01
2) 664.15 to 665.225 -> 0.01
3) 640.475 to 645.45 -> 0.04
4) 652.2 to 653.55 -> -0.01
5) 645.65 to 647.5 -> 0.01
